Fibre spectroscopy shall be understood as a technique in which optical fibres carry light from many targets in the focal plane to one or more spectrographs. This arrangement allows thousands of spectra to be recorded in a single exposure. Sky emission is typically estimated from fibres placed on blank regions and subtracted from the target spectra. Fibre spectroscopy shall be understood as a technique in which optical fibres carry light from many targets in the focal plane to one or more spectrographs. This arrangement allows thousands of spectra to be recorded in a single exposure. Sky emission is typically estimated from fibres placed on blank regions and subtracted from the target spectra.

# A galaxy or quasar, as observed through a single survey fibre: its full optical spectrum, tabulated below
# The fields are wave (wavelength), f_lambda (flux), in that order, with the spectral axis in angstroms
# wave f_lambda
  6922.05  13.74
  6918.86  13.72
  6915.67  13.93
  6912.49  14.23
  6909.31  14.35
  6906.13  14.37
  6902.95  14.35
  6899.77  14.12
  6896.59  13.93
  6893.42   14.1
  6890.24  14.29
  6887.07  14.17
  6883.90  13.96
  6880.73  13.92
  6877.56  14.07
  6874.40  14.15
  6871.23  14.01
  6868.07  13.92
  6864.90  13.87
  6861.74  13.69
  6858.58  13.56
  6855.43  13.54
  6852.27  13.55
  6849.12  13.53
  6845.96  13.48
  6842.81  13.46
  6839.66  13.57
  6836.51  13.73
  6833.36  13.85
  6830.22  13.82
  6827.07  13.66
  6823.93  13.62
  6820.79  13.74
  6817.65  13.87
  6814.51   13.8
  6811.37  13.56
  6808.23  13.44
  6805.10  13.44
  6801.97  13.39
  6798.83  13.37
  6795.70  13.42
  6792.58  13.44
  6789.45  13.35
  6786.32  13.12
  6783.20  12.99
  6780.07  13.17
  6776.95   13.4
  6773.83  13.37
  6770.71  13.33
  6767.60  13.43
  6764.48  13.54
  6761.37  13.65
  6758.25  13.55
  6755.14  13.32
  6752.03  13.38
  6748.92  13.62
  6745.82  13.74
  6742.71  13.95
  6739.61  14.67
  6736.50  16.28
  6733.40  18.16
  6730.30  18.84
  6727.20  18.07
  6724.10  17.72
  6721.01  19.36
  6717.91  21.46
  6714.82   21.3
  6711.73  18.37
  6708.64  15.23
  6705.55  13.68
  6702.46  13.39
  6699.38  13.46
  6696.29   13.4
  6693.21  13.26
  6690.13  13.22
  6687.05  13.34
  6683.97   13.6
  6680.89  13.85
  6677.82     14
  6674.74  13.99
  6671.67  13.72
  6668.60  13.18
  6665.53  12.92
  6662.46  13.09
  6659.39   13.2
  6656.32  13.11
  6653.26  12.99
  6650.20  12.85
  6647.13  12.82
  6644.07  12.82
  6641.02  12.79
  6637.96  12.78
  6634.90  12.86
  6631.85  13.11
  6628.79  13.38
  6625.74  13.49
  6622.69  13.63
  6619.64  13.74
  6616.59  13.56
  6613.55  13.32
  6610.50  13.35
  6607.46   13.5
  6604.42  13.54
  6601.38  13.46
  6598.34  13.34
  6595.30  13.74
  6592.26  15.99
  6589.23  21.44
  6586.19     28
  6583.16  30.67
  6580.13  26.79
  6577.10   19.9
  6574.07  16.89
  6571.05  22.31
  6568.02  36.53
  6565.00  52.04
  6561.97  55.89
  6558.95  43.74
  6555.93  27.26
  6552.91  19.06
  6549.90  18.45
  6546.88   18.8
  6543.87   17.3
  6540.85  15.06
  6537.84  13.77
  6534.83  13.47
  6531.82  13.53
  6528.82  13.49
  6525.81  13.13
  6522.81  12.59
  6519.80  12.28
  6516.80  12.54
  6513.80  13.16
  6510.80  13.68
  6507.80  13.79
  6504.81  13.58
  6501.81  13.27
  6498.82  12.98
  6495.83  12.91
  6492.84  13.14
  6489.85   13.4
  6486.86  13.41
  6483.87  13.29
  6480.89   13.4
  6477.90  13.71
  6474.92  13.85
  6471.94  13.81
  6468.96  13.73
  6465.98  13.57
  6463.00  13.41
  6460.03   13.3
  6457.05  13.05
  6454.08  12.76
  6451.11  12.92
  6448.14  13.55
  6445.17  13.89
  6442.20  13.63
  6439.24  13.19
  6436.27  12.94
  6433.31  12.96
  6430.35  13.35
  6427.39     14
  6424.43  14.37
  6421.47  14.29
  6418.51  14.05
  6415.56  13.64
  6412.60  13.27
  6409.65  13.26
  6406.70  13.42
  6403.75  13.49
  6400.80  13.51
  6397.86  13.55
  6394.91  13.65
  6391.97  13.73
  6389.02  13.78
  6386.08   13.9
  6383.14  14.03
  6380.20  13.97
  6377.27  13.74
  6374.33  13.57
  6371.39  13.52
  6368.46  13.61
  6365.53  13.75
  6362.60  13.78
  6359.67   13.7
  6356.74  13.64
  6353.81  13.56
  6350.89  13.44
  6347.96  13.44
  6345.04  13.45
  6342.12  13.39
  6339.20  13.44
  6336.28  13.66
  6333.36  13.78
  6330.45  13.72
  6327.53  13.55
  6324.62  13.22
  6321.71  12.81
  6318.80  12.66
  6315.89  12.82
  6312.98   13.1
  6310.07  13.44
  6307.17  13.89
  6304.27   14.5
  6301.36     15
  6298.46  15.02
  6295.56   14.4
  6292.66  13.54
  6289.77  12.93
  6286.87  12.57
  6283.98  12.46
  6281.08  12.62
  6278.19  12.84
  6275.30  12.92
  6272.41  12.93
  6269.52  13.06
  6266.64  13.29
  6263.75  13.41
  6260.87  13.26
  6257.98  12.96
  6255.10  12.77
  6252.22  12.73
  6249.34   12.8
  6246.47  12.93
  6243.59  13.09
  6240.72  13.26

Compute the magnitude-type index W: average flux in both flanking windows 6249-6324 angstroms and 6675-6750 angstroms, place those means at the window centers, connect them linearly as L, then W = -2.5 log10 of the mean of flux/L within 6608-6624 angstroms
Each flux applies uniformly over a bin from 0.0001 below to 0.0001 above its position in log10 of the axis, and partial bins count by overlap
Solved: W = 0.12 mag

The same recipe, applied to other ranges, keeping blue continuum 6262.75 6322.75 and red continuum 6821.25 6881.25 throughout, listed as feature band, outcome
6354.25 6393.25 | -0.03 mag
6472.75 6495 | 0.00 mag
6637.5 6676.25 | 0.04 mag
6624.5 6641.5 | 0.04 mag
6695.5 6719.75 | -0.20 mag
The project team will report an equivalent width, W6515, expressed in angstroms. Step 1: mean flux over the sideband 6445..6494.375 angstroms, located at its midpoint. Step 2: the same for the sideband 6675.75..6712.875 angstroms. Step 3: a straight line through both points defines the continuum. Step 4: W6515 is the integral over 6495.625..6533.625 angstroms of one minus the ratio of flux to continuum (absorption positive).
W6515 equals 1.0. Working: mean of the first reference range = 13.4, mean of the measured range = 13.2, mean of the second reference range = 14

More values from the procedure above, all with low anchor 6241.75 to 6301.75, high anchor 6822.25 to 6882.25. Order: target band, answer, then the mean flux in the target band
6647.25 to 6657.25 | 0.4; 13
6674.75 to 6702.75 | 0.1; 13.5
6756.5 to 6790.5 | 0.8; 13.4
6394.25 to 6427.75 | -1.0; 13.7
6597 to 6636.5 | 0.3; 13.4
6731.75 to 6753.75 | -1.9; 14.8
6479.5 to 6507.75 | 0.2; 13.3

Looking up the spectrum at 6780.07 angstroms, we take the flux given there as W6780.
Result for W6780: 13.17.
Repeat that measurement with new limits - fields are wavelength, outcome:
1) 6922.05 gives 13.74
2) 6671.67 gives 13.72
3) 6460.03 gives 13.3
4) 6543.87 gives 17.3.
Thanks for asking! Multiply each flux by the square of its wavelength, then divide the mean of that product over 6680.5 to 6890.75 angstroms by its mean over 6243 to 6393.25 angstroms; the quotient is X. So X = 1.23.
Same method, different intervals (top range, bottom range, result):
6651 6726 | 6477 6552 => 1.12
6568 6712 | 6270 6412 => 1.24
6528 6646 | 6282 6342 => 1.58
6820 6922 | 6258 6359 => 1.23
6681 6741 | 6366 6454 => 1.30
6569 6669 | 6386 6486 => 1.22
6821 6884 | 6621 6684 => 1.10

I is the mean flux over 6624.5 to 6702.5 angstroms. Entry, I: 13.3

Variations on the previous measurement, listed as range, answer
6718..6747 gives 17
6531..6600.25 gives 24.1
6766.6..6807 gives 13.3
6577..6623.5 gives 17.3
